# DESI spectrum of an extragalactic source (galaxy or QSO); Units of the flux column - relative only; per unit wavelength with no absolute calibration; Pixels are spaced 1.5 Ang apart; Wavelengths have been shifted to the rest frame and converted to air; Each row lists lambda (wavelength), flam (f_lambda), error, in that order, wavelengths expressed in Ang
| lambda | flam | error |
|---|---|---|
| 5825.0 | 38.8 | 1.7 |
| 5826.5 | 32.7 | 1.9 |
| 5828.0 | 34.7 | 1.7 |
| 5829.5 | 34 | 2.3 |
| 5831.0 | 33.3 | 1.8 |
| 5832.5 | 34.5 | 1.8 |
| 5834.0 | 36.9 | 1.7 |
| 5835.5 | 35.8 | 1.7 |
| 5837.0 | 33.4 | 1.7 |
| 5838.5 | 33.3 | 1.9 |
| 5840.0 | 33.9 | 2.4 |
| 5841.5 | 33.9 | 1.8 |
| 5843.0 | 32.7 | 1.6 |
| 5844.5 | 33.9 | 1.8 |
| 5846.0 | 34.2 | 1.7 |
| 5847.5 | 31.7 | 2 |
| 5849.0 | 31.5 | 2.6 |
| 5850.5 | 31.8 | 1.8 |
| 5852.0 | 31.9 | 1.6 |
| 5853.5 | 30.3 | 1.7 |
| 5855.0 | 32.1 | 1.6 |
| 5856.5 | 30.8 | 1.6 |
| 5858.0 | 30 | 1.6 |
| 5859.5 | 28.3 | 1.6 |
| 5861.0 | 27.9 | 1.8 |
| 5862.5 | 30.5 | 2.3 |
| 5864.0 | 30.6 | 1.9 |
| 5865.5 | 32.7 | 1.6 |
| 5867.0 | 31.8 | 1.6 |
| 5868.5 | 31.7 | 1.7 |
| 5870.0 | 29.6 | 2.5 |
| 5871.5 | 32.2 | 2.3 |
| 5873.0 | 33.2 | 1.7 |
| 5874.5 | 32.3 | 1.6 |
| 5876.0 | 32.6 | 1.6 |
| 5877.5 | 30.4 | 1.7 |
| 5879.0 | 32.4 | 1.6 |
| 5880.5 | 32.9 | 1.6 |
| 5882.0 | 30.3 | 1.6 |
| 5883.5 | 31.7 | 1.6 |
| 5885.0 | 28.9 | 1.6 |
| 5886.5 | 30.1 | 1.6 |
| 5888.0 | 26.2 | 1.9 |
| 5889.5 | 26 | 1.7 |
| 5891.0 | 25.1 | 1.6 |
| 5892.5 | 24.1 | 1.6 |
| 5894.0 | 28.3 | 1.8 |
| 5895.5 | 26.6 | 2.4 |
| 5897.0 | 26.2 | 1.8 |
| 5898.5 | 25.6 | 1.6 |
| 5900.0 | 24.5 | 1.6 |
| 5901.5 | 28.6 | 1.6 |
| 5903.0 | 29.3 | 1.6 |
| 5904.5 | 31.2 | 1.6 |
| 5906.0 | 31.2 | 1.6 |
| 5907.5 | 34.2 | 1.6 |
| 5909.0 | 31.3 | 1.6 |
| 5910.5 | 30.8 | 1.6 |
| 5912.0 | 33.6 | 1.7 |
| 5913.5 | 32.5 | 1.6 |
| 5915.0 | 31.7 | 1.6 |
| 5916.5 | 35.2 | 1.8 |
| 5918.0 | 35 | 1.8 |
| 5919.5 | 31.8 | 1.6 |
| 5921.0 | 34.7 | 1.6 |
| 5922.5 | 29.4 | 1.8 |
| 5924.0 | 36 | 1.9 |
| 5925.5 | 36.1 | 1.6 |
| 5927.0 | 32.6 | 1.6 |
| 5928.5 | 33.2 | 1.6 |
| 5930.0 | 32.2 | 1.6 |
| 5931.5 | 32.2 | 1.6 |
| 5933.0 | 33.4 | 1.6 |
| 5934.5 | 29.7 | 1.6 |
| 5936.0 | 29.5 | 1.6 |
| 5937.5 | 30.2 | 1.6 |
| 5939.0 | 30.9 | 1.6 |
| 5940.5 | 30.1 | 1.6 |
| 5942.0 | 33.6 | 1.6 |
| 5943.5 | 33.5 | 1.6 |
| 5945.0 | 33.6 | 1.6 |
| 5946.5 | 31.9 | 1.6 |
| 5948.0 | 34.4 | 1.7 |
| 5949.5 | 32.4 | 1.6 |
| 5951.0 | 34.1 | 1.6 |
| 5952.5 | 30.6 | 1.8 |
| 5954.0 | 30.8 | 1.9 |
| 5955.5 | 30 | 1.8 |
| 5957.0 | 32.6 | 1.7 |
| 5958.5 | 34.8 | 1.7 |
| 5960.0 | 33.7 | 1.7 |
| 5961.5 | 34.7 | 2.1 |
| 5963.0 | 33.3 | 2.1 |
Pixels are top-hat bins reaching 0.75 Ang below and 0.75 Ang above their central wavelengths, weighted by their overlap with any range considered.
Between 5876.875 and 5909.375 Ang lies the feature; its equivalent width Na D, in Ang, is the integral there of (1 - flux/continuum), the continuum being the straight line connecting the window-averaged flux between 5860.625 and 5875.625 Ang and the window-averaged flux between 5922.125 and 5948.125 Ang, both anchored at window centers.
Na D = 3.0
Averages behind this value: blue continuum 31.4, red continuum 32.4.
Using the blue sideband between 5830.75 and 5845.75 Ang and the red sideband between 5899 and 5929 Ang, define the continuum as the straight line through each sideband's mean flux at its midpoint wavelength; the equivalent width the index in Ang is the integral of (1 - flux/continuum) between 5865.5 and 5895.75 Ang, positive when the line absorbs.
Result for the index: 2.82 Ang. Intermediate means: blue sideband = 34.2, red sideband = 32.1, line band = 29.9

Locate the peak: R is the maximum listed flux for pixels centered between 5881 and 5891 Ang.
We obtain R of 31.7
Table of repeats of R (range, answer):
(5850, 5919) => 35.2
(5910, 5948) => 36.1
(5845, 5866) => 34.2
